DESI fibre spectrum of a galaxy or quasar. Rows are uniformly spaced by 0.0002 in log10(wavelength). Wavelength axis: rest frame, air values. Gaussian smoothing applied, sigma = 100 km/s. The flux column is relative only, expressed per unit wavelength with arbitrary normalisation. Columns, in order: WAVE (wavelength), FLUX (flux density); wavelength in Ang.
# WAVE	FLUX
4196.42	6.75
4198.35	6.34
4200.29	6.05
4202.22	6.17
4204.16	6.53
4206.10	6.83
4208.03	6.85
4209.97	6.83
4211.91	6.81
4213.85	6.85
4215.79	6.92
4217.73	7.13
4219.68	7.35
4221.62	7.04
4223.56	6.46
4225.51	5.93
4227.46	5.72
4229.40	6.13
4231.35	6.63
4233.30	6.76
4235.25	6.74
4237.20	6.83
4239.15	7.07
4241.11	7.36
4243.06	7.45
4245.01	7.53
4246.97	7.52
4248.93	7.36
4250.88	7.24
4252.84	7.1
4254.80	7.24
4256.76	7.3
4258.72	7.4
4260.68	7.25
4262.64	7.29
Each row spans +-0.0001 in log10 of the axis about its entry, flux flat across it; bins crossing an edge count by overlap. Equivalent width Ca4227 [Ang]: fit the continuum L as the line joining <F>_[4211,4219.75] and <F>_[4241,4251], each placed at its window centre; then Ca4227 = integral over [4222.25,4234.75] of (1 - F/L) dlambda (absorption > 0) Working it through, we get 1.5 Ang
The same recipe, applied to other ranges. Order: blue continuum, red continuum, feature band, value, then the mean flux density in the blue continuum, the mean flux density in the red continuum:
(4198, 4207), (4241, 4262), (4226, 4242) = 0.85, 6.38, 7.34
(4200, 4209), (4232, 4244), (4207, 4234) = 0.33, 6.52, 7.02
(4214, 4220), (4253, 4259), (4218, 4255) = 1.31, 7.07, 7.27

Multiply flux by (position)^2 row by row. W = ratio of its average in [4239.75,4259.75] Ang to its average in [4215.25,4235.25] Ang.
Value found 1.1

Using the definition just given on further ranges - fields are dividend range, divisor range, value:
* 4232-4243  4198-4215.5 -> 1.07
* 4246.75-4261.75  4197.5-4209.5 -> 1.15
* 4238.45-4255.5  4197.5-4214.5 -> 1.13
